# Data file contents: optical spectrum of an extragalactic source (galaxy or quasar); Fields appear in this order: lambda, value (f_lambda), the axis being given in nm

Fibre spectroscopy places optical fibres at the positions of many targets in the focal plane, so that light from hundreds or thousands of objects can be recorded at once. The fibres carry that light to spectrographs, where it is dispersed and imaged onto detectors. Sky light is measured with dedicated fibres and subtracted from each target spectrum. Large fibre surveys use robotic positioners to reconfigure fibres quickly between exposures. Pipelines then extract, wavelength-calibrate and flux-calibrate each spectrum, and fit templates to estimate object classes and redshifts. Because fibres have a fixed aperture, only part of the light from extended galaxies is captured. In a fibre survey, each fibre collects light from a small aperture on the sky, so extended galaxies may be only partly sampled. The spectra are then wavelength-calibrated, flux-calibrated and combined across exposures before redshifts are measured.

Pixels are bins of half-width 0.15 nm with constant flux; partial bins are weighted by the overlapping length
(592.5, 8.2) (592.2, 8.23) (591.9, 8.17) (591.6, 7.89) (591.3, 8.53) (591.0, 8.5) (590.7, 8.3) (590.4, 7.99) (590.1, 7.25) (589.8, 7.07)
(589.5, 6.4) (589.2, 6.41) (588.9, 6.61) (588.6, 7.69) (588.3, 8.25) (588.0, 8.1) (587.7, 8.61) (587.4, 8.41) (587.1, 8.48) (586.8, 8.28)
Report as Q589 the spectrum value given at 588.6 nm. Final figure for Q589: 7.69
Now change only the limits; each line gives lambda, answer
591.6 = 7.89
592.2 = 8.23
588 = 8.1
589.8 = 7.07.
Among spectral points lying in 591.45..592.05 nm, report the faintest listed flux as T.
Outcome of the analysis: 7.89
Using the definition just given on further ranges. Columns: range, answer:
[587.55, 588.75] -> 7.69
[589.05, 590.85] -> 6.4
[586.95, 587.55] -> 8.41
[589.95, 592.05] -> 7.25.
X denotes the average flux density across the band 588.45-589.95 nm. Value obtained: 6.84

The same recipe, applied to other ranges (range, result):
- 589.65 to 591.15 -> 7.82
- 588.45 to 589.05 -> 7.15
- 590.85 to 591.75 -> 8.31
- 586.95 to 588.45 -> 8.37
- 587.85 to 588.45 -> 8.17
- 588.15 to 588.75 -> 7.97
